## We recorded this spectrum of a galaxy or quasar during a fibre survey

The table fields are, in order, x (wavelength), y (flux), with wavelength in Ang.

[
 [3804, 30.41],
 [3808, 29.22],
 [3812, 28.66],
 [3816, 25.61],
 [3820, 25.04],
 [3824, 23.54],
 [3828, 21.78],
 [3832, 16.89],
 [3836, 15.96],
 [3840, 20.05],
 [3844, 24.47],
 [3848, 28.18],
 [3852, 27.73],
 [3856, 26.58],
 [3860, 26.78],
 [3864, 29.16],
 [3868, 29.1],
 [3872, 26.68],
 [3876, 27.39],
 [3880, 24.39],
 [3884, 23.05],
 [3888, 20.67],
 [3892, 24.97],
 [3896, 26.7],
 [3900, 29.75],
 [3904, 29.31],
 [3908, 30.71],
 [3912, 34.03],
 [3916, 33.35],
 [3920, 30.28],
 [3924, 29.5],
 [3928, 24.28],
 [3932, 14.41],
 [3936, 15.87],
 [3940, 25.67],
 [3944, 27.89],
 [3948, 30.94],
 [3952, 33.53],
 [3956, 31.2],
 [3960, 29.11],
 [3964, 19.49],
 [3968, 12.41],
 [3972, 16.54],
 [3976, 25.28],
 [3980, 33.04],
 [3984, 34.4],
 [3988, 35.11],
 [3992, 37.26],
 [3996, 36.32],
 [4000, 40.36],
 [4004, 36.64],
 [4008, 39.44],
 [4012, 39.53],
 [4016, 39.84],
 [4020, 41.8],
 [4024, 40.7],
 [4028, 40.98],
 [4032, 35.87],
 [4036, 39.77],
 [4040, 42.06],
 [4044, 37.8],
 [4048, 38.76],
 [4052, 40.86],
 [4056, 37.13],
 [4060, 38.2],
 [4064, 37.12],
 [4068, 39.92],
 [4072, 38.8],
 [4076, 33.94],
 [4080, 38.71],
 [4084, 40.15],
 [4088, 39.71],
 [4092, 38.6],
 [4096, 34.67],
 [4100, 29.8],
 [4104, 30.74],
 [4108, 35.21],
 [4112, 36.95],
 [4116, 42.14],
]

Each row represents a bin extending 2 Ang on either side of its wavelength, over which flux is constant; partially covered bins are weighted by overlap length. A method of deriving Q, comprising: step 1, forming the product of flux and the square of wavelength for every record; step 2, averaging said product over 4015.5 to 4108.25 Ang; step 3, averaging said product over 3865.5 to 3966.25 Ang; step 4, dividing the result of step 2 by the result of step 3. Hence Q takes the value 1.52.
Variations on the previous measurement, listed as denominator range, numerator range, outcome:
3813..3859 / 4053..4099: 1.82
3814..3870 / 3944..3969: 1.17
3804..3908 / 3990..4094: 1.68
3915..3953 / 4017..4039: 1.60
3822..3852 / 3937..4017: 1.51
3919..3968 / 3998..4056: 1.62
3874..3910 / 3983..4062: 1.57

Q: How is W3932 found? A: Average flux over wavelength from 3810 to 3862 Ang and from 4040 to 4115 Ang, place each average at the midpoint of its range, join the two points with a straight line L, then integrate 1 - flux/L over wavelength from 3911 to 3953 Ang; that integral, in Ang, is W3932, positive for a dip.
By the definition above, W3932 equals 3.2 Ang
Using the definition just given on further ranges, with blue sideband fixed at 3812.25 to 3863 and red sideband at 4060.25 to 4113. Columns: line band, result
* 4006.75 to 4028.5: -4.8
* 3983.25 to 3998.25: -2.0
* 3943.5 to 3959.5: -0.7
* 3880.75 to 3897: 1.7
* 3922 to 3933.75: 2.3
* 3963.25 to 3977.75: 5.9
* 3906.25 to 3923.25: -2.5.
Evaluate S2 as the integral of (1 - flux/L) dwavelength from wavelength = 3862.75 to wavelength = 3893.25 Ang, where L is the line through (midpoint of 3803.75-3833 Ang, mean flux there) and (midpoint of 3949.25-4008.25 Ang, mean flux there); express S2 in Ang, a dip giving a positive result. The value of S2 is 1.6 Ang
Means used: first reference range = 25.1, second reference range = 30.4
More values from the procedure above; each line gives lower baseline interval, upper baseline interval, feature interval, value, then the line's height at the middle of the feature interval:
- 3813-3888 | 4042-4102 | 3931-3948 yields 4.18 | 29.8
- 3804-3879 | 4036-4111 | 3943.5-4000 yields 5.21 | 32.1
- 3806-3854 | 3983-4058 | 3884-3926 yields 1.65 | 29.8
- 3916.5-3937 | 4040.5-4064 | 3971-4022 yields -4.91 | 32.1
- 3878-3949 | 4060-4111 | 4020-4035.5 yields -3.03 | 33.1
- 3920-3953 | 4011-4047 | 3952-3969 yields 2.30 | 29.1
